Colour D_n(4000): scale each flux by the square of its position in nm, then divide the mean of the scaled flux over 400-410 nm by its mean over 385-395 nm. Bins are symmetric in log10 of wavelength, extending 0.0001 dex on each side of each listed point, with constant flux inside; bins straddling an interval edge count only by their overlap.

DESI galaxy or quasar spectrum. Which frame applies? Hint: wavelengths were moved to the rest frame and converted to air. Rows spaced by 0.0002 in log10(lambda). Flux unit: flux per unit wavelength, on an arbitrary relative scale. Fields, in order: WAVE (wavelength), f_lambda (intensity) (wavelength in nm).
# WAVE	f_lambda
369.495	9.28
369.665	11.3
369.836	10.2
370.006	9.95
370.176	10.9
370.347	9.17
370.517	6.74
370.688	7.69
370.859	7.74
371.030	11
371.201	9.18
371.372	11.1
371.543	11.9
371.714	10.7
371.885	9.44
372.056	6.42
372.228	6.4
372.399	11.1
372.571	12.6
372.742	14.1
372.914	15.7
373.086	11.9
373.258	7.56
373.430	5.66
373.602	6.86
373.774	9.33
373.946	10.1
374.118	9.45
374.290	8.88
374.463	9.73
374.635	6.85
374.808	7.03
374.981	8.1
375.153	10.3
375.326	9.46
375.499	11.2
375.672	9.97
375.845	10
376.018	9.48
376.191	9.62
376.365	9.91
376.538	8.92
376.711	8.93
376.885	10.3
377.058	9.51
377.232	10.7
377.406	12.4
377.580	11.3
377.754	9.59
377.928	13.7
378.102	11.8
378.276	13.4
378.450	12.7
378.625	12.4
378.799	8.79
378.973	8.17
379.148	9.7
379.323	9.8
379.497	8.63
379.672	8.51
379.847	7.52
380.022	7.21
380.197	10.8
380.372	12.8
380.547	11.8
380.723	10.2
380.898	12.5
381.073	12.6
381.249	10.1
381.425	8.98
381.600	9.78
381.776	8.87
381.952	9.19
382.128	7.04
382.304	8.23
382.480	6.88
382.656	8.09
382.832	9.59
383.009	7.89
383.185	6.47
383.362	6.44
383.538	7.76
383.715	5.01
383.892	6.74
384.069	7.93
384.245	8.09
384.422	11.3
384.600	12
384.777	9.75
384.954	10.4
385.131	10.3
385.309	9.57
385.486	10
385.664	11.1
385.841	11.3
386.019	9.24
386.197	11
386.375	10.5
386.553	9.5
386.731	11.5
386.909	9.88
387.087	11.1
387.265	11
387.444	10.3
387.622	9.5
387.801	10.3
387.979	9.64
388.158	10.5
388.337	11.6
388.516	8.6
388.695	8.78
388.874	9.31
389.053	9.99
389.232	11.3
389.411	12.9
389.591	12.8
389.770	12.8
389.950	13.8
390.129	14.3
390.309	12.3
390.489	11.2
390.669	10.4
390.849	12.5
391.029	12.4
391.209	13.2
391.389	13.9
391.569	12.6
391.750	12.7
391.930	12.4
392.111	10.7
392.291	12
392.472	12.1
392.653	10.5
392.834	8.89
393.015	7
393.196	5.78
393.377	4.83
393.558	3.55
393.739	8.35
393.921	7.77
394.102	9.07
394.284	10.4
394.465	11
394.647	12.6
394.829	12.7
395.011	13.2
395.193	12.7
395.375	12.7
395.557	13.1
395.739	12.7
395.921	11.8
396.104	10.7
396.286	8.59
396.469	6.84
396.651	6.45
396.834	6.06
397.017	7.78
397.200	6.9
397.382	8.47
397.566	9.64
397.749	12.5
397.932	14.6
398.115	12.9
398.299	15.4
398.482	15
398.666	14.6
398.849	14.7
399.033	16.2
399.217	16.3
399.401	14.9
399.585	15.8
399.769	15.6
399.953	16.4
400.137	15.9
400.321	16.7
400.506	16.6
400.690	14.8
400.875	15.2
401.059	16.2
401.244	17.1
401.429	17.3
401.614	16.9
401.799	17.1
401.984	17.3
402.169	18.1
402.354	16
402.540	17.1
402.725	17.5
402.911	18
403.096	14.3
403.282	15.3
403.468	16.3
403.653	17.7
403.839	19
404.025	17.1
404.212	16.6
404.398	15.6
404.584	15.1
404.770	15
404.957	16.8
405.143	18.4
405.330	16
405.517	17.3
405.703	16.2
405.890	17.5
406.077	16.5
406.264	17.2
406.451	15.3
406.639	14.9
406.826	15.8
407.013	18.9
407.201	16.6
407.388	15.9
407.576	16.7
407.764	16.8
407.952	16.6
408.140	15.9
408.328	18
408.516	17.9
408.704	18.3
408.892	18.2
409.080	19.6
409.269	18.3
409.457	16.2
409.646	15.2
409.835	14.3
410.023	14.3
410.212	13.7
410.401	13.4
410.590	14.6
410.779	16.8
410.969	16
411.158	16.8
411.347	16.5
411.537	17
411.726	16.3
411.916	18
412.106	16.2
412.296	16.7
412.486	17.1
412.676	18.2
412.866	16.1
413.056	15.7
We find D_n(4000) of 1.7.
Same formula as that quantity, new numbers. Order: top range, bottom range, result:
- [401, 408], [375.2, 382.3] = 1.87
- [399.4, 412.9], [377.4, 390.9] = 1.82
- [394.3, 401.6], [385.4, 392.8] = 1.22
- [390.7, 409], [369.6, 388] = 1.61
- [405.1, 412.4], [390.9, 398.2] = 1.72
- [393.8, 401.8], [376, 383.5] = 1.45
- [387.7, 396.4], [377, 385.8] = 1.19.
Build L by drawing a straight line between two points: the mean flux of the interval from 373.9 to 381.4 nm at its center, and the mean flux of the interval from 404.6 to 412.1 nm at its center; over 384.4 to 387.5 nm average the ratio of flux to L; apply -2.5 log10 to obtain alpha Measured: 0.13 mag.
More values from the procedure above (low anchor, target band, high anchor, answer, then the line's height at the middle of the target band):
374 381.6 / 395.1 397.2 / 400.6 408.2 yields 0.43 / 14.6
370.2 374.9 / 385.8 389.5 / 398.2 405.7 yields 0.24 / 13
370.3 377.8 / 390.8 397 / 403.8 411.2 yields 0.31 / 13.7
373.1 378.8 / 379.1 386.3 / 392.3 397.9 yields 0.05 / 9.76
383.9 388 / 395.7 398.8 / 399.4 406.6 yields 0.33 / 14.4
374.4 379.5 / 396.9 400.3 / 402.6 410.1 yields 0.11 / 15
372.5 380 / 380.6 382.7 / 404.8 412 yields 0.17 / 11.1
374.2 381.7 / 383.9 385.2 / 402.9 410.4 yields 0.19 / 11.6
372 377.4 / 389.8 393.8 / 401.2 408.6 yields 0.25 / 13.6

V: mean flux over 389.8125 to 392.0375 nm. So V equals 12.6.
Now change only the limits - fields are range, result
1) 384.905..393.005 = 11.1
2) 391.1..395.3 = 10.4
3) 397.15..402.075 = 14.9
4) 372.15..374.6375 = 9.86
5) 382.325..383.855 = 7.29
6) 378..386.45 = 9.56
